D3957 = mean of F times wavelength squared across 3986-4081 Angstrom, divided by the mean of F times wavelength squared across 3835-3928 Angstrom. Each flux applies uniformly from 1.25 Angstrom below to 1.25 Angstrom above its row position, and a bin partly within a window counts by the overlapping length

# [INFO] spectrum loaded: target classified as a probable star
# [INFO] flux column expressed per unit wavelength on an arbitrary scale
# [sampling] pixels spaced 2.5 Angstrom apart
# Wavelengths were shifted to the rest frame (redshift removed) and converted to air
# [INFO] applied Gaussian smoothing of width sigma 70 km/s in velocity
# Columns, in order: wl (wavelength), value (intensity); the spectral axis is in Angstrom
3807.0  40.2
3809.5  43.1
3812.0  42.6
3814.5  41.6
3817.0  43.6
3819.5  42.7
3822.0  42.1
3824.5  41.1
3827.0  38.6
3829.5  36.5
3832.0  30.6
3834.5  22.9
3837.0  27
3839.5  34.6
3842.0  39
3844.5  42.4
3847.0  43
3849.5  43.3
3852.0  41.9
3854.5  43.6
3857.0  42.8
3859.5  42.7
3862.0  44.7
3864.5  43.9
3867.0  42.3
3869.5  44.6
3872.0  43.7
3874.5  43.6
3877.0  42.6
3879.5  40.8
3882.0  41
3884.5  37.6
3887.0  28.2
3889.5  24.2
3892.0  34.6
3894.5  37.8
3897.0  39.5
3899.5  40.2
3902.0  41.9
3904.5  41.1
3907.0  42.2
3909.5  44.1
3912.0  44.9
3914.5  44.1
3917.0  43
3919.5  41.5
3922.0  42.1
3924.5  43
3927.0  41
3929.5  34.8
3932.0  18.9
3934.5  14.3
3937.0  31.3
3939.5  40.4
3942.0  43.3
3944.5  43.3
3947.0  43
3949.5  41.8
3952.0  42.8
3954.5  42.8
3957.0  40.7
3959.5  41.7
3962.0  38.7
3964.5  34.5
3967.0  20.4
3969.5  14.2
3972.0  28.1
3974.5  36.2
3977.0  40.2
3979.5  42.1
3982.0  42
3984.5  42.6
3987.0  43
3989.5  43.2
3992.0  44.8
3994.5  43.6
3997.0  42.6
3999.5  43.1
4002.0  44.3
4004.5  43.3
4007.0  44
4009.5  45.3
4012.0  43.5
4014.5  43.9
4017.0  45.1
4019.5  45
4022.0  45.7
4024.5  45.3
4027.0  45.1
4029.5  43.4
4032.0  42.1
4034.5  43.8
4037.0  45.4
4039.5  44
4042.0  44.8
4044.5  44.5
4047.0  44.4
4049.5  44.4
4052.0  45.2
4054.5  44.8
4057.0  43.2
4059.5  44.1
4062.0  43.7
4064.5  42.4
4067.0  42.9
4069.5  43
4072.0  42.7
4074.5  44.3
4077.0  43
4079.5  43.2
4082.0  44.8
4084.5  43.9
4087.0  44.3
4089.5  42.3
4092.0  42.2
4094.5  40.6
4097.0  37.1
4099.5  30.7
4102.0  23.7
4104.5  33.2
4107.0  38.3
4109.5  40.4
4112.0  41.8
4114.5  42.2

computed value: 1.18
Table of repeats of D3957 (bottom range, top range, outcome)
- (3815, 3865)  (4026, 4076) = 1.24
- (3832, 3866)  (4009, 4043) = 1.24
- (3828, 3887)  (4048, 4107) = 1.16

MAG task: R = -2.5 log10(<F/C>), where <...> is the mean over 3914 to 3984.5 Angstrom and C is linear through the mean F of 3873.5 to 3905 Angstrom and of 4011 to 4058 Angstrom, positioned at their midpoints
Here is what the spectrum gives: 0.10 mag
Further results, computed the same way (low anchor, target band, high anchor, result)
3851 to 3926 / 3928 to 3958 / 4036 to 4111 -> 0.13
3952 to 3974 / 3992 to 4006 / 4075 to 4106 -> -0.24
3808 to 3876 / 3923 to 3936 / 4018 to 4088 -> 0.34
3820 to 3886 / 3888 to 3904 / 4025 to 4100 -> 0.12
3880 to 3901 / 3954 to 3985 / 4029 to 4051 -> 0.14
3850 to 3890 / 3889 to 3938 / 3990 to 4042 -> 0.12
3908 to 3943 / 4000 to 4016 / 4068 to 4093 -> -0.09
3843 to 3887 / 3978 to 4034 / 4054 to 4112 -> -0.06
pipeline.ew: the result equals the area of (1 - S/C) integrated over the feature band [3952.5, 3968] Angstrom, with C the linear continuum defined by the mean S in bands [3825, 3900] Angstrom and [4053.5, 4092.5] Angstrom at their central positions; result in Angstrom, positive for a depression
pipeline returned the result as 1.4 Angstrom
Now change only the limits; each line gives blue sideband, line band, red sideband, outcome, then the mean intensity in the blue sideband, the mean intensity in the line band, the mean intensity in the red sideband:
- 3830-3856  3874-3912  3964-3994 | -2.2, 36.9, 38.7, 36.2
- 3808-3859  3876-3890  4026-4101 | 1.3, 39.2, 36.2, 42.9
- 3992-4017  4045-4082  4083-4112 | -3.2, 43.9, 43.7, 38.1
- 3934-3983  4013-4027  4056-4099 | -1.9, 36.4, 45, 42.6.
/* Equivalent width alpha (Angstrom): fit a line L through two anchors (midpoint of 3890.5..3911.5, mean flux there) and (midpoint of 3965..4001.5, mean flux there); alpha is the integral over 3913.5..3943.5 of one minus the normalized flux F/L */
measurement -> 2.2 Angstrom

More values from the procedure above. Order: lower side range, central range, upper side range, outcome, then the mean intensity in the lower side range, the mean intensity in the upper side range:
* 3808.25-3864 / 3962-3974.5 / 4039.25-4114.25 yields 4.23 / 39.6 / 41.6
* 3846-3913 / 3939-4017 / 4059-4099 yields 2.71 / 40.7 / 42.5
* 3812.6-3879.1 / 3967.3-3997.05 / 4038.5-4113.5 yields 2.35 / 40.2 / 41.6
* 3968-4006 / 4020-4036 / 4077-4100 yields -1.60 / 39.5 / 41.5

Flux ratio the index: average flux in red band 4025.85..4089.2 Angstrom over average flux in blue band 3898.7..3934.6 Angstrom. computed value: 1.12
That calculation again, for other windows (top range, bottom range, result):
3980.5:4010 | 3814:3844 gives 1.18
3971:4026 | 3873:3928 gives 1.07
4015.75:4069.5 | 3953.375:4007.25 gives 1.14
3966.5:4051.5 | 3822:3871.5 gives 1.06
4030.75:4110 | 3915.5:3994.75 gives 1.11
